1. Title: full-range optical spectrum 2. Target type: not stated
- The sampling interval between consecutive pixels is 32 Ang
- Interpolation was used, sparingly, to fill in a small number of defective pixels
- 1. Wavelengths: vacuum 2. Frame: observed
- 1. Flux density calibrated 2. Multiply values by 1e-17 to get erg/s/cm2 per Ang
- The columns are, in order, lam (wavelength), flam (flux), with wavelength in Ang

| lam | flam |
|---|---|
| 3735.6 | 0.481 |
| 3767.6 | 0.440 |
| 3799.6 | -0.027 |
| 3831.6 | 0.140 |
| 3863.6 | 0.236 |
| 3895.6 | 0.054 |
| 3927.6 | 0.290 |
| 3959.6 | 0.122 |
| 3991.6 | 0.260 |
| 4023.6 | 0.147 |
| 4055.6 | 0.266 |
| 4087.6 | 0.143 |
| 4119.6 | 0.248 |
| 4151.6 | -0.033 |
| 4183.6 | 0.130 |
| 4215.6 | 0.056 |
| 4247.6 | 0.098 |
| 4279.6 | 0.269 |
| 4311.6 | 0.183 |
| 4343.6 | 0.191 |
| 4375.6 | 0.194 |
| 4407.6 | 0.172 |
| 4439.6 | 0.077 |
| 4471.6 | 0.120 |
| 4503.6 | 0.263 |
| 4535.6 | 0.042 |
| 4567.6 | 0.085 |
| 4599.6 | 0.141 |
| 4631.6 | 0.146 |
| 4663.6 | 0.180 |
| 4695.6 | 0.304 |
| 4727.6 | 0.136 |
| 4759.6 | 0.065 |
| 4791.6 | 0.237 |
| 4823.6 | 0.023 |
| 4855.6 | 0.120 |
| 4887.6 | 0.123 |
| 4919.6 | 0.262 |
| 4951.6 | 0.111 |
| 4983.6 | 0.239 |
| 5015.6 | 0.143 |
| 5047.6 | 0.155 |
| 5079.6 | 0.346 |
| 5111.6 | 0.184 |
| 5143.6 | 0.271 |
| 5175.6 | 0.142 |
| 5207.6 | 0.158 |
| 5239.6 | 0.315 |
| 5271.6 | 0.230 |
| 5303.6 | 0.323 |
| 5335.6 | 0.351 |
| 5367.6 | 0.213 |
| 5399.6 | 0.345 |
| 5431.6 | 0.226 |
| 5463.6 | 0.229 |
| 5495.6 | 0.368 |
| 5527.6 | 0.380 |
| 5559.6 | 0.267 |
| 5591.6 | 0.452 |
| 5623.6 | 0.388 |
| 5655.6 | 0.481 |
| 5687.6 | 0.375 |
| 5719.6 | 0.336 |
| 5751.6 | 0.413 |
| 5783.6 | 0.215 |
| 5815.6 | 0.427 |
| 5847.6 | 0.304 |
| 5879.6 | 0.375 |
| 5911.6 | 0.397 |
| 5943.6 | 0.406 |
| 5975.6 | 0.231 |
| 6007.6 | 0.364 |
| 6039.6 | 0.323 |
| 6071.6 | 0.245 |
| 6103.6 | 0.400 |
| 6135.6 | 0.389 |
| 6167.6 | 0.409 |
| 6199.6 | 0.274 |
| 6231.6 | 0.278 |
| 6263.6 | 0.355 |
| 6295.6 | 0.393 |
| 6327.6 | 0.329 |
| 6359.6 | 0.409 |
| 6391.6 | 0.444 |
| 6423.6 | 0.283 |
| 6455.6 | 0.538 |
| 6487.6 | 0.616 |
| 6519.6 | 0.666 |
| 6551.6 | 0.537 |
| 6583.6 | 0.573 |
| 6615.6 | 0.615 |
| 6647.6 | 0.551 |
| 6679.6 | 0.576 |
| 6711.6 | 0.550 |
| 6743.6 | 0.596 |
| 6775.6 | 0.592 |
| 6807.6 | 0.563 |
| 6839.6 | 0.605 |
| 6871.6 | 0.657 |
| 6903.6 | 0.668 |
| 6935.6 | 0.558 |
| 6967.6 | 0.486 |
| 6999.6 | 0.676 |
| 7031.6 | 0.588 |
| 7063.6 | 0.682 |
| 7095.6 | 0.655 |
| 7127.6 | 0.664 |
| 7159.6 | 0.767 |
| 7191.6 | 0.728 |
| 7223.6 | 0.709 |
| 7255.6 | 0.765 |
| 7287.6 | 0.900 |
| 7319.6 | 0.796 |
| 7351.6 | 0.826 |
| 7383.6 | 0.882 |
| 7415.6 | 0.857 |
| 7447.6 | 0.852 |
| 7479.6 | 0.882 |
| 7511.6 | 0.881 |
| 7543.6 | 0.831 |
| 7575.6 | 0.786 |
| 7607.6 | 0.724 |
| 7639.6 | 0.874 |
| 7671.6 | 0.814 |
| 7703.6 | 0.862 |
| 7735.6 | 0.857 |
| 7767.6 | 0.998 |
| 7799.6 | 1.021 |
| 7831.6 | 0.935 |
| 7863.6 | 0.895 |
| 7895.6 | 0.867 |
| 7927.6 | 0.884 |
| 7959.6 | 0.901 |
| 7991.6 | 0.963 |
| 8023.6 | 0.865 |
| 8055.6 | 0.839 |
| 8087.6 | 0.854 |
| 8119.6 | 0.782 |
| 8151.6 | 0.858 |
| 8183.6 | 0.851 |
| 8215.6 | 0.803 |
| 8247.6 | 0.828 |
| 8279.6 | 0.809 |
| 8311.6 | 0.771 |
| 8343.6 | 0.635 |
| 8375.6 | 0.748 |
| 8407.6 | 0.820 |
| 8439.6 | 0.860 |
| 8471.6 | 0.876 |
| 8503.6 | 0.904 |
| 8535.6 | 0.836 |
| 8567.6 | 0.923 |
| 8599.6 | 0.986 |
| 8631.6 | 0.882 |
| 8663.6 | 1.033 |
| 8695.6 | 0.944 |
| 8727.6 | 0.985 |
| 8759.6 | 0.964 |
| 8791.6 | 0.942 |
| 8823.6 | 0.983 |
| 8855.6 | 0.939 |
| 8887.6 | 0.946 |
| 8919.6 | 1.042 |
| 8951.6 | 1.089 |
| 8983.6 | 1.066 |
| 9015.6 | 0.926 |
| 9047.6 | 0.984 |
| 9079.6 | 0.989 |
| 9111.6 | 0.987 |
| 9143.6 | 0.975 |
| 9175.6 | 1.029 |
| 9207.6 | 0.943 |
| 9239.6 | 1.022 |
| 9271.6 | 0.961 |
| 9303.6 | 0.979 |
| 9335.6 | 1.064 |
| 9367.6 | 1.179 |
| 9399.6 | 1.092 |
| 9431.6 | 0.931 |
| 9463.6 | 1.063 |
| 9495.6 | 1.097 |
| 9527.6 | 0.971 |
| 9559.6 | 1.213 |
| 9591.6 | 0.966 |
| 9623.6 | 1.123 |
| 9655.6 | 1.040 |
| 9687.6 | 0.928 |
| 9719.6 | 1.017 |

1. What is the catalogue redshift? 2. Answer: 0.62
